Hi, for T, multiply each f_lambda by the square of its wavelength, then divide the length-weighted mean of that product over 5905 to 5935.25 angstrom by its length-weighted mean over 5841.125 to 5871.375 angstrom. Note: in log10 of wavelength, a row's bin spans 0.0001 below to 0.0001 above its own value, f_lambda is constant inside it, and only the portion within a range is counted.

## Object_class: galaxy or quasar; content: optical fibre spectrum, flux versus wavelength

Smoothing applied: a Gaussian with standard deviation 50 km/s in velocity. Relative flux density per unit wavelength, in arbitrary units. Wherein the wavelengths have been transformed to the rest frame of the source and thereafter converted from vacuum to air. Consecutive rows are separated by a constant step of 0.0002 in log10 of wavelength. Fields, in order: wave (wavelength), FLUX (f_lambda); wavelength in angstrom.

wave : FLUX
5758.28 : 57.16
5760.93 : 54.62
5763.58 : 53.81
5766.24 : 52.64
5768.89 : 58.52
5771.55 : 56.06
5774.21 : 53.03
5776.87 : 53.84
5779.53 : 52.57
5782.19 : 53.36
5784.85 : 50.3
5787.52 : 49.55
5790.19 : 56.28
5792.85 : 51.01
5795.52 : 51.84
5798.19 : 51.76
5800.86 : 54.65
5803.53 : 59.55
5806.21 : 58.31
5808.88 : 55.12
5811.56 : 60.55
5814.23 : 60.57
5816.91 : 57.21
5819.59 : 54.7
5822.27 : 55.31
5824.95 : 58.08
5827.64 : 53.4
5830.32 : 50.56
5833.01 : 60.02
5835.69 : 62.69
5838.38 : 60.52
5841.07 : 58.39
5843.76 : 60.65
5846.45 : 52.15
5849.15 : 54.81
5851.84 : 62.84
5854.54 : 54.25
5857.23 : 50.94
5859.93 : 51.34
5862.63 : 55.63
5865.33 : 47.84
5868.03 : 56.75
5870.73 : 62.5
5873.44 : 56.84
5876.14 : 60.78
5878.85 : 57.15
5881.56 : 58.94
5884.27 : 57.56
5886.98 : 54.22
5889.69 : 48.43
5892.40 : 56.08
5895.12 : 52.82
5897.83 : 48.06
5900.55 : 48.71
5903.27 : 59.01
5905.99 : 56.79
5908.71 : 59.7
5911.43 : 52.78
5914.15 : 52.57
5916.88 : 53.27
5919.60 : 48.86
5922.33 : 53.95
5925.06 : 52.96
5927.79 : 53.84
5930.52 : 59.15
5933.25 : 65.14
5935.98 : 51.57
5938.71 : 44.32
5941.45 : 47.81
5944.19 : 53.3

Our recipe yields 1.02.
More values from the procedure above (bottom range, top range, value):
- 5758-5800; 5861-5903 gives 1.06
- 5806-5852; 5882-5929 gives 0.96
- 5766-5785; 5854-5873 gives 1.04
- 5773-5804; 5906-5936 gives 1.09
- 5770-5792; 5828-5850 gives 1.10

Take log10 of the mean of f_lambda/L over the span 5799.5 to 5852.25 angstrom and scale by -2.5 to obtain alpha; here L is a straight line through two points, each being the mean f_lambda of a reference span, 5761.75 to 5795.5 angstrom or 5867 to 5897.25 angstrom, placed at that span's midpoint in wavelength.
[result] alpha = -0.05 mag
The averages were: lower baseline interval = 53.4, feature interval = 57.4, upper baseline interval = 56.3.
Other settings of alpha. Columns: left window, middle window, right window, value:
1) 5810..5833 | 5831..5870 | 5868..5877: 0.03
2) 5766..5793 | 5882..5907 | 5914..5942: -0.01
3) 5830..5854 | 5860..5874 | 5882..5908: 0.01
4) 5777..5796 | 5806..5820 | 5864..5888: -0.08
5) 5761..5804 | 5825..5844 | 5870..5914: -0.07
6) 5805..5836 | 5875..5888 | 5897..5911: -0.05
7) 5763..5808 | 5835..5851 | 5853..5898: -0.07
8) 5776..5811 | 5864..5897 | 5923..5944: -0.04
